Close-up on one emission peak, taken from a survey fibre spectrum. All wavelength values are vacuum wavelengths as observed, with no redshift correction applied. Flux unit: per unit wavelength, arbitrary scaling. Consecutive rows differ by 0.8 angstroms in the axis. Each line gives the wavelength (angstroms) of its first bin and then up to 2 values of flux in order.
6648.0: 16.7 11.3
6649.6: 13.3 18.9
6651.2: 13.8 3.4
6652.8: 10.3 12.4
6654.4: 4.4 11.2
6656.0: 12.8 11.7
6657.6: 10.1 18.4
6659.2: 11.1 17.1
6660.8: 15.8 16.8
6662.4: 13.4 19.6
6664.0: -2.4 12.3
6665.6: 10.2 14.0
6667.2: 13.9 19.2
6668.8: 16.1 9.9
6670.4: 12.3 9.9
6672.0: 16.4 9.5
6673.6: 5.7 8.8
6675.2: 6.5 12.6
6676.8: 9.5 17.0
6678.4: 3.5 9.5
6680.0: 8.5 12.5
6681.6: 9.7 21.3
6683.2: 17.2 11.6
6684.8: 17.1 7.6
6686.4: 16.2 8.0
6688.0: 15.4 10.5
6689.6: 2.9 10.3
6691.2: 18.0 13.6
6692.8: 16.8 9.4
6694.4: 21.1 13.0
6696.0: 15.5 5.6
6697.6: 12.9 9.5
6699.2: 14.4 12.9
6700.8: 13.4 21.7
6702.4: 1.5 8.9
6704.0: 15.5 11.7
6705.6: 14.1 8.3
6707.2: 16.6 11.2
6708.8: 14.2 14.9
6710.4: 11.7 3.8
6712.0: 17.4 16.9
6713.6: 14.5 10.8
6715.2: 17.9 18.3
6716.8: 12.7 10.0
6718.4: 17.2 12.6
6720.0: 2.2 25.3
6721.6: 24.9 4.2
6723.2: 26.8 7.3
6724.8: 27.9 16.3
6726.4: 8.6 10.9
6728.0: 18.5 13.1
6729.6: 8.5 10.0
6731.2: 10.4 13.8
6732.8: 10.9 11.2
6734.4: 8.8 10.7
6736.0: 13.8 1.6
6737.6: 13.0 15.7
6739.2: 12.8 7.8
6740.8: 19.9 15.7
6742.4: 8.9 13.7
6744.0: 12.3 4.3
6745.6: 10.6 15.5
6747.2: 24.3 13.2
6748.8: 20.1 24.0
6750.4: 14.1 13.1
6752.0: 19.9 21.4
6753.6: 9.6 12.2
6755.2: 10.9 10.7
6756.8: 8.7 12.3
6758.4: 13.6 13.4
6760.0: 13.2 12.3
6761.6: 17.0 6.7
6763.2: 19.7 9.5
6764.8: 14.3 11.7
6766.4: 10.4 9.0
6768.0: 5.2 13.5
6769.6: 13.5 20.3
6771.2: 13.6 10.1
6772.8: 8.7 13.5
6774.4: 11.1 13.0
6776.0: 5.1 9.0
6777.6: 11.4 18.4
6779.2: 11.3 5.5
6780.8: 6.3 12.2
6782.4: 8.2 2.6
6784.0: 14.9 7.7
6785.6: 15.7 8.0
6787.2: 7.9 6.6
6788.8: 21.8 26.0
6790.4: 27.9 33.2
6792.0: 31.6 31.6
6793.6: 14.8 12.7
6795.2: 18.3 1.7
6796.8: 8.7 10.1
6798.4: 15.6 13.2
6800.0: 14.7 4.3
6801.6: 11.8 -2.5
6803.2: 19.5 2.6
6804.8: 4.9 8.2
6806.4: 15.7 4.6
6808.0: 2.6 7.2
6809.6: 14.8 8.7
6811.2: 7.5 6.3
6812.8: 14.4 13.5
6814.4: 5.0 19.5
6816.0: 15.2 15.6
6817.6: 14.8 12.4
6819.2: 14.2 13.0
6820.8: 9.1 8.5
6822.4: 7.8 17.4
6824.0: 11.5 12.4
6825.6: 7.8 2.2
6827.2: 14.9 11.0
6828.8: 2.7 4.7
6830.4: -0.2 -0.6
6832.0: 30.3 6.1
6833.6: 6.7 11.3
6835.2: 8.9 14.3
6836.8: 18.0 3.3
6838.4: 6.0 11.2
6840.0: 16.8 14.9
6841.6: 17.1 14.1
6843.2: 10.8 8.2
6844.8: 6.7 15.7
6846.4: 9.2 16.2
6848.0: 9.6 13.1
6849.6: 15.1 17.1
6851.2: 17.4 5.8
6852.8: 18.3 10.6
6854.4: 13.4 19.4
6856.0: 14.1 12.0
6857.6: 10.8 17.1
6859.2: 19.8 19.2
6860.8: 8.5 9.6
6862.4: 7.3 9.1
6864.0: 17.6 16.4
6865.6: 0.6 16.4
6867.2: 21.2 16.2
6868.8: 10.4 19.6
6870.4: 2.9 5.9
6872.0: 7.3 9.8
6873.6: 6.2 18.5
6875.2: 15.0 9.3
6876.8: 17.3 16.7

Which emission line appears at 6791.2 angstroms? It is H-beta 4861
